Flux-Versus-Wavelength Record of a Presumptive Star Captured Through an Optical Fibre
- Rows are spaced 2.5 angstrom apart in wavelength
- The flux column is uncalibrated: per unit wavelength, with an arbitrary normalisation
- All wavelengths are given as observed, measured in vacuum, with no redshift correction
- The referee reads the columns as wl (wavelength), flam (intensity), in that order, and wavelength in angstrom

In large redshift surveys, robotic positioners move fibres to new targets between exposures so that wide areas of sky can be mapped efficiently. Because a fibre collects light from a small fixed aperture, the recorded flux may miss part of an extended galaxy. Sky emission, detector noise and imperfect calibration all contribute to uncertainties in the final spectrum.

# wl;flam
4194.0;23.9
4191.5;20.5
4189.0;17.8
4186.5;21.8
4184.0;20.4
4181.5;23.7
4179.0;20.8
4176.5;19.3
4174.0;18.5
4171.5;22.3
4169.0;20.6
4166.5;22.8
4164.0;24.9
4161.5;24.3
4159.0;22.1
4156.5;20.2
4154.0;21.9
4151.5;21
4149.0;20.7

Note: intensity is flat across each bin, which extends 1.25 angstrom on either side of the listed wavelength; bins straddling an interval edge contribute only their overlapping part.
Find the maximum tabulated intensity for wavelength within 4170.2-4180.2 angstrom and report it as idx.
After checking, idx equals 22.3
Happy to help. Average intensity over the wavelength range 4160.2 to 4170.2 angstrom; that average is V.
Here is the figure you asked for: 23.2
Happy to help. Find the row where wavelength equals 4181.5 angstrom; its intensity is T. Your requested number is 23.7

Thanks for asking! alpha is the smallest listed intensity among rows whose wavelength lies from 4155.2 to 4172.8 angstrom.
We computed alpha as 20.2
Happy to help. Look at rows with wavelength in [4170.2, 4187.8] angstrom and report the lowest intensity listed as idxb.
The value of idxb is 18.5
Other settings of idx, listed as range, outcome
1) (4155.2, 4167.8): 24.9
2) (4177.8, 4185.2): 23.7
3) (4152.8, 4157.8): 21.9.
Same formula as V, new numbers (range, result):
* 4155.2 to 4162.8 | 22.2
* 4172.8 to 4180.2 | 19.5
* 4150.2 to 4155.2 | 21.4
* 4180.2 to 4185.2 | 22.1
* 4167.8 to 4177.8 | 20.2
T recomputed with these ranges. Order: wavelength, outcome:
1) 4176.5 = 19.3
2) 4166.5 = 22.8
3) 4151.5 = 21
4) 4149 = 20.7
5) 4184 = 20.4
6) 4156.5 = 20.2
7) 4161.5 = 24.3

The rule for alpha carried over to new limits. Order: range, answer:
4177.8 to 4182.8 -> 20.8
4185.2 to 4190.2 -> 17.8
